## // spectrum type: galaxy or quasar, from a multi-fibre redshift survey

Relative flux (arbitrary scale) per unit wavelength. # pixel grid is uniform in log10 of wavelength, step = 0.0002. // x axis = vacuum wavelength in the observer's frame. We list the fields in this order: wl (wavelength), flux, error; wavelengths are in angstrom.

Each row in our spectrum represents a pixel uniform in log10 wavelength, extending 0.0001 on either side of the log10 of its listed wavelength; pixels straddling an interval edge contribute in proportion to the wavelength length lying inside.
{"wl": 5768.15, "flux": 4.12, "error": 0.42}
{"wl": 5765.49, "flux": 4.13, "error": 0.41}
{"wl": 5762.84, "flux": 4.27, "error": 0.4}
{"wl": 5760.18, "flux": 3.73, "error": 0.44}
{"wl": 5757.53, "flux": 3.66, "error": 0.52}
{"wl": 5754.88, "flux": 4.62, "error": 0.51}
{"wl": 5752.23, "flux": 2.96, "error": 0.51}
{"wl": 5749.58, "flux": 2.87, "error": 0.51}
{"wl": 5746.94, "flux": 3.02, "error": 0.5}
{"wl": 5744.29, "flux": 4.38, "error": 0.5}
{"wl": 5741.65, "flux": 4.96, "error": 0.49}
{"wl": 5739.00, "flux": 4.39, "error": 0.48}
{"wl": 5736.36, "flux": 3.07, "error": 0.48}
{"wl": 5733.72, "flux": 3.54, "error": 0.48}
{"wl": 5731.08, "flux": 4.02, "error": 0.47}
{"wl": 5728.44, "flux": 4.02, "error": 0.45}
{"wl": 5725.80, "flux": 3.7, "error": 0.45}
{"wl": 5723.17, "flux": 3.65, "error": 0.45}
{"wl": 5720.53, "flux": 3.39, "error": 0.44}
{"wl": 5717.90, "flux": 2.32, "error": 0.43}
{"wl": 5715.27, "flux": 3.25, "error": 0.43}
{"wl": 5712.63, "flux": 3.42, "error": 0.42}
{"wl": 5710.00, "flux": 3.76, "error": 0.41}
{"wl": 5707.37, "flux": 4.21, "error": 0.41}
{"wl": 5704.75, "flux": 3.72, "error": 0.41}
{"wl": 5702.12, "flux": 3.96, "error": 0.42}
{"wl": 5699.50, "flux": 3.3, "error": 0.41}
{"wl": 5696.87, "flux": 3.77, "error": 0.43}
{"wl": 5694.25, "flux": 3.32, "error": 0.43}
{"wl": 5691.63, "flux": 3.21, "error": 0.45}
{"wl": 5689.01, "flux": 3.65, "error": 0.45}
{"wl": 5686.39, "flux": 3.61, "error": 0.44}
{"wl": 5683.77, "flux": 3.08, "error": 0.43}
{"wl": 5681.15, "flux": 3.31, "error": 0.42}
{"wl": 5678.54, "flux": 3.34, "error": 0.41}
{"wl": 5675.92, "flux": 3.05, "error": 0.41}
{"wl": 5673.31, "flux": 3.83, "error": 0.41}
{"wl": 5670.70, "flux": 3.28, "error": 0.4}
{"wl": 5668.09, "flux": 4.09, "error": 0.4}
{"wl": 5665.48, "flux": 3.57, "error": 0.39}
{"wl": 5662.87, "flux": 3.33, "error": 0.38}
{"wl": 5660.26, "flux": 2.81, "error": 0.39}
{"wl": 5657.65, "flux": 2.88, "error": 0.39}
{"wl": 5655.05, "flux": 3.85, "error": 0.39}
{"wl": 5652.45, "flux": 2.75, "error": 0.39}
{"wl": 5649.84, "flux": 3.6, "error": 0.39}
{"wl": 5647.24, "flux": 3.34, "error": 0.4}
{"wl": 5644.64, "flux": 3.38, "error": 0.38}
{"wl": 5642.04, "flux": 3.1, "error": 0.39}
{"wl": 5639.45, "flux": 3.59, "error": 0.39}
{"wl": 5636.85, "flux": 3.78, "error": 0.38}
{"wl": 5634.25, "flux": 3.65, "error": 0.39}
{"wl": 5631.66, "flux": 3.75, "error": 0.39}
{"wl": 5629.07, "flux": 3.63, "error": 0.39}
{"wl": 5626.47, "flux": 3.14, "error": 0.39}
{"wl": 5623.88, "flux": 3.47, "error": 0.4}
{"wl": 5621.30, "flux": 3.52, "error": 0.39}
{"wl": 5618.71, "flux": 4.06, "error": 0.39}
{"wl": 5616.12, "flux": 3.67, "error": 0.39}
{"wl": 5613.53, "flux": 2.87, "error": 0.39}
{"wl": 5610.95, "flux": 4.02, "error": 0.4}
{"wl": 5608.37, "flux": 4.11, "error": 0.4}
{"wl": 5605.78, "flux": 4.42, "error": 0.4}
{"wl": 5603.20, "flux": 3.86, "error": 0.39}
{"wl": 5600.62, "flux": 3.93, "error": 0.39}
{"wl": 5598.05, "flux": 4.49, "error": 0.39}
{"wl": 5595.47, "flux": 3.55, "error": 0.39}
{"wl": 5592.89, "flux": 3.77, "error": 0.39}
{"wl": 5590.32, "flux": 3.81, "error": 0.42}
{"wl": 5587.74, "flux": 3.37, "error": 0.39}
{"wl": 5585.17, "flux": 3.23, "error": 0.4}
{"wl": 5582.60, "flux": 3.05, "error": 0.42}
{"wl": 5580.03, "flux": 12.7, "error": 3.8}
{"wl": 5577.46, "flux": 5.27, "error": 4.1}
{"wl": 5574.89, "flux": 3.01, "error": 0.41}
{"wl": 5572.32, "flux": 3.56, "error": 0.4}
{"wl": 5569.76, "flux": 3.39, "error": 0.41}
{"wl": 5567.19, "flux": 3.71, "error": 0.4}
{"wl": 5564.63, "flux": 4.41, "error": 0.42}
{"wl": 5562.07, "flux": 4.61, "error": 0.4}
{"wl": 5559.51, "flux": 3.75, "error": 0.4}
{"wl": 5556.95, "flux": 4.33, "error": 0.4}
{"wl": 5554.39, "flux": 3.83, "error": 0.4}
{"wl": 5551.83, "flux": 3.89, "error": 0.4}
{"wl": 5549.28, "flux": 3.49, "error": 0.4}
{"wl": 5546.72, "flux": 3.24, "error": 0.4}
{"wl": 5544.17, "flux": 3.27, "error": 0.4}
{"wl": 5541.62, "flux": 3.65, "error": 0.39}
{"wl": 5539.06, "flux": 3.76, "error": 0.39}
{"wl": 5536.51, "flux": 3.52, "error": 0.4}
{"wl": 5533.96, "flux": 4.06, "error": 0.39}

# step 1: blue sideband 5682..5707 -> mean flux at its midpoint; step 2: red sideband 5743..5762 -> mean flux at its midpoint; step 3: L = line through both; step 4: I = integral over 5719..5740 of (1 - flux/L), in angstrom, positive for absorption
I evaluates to -0.6 angstrom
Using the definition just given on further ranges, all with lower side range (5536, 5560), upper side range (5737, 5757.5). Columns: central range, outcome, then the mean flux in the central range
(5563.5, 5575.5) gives 0.17 angstrom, 3.64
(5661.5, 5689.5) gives 2.39 angstrom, 3.46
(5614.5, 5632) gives 0.72 angstrom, 3.58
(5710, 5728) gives 2.18 angstrom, 3.36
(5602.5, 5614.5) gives -0.50 angstrom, 3.88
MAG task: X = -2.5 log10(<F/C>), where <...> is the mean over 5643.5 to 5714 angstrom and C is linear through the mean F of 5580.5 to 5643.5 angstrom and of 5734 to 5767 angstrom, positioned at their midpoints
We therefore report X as 0.10 mag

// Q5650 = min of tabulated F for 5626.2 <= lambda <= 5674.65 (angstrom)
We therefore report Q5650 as 2.75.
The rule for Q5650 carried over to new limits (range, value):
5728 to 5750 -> 2.87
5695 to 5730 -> 2.32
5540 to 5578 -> 3.01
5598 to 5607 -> 3.86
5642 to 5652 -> 3.1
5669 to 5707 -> 3.05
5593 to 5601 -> 3.55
